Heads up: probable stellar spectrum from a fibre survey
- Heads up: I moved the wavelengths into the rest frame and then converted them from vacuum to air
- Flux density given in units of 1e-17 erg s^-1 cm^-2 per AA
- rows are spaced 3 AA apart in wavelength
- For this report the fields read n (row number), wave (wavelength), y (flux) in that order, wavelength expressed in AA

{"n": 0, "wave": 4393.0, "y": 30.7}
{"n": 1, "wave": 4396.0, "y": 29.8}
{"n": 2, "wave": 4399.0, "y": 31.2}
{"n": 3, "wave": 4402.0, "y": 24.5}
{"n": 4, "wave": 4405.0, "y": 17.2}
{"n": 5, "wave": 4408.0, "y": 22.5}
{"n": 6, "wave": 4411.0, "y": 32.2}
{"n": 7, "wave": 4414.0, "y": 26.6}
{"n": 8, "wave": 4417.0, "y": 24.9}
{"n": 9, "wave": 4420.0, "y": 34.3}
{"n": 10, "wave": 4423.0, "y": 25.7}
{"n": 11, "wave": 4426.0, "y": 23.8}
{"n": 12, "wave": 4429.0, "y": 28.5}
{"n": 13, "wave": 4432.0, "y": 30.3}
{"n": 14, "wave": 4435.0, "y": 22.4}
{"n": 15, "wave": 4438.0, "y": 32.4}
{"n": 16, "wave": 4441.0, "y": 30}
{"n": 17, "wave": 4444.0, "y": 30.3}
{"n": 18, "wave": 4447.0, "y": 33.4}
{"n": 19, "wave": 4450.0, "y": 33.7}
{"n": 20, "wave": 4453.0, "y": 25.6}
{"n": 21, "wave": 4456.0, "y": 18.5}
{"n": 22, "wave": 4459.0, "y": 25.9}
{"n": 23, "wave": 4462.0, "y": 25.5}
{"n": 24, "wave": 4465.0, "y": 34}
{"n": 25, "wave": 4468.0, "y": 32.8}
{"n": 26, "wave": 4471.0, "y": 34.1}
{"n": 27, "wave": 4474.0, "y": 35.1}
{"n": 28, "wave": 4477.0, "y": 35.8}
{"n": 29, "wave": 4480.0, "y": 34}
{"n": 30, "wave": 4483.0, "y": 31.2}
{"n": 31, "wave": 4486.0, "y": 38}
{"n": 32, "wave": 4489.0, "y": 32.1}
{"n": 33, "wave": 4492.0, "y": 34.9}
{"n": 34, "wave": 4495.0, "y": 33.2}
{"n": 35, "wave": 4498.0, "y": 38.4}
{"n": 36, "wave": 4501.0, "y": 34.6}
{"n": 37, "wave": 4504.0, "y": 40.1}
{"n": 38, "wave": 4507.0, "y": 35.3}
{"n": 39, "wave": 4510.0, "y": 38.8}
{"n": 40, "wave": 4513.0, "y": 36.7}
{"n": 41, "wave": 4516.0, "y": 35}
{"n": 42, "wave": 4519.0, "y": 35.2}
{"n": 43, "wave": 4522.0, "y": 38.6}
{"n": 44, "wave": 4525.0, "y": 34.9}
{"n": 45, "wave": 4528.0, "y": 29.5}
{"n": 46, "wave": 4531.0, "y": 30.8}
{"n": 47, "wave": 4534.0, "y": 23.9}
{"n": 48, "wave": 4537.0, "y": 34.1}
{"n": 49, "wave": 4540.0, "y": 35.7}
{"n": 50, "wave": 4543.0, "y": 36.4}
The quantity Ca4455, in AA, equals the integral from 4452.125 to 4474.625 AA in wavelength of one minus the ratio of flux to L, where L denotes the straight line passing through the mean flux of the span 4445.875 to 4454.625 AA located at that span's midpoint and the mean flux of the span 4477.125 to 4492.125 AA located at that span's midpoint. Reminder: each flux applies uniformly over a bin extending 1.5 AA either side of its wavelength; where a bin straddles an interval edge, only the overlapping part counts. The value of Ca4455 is 2.3 AA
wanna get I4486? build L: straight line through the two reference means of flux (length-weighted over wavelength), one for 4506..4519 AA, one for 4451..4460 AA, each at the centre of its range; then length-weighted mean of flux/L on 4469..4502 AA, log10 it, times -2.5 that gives -0.15 mag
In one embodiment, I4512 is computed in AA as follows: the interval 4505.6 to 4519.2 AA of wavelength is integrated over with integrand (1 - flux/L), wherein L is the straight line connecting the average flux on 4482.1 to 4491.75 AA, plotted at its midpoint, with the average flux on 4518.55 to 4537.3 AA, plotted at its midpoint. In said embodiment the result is -1.41 AA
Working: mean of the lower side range 34.1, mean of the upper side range 32.2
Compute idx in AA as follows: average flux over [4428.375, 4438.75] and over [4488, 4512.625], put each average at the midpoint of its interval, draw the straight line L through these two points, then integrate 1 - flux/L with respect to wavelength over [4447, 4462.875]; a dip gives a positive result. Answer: 2.1 AA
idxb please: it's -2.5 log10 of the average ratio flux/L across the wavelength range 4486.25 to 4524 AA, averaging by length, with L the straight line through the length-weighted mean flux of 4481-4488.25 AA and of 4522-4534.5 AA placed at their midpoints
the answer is -0.10 mag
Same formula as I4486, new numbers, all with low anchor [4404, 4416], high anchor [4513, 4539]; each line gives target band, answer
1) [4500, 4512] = -0.18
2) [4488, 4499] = -0.13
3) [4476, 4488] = -0.16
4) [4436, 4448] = -0.14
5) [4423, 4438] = -0.02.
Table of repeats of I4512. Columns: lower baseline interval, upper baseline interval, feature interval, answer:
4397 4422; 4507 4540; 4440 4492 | -1.7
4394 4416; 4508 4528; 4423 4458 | 1.7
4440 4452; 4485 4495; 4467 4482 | -0.3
